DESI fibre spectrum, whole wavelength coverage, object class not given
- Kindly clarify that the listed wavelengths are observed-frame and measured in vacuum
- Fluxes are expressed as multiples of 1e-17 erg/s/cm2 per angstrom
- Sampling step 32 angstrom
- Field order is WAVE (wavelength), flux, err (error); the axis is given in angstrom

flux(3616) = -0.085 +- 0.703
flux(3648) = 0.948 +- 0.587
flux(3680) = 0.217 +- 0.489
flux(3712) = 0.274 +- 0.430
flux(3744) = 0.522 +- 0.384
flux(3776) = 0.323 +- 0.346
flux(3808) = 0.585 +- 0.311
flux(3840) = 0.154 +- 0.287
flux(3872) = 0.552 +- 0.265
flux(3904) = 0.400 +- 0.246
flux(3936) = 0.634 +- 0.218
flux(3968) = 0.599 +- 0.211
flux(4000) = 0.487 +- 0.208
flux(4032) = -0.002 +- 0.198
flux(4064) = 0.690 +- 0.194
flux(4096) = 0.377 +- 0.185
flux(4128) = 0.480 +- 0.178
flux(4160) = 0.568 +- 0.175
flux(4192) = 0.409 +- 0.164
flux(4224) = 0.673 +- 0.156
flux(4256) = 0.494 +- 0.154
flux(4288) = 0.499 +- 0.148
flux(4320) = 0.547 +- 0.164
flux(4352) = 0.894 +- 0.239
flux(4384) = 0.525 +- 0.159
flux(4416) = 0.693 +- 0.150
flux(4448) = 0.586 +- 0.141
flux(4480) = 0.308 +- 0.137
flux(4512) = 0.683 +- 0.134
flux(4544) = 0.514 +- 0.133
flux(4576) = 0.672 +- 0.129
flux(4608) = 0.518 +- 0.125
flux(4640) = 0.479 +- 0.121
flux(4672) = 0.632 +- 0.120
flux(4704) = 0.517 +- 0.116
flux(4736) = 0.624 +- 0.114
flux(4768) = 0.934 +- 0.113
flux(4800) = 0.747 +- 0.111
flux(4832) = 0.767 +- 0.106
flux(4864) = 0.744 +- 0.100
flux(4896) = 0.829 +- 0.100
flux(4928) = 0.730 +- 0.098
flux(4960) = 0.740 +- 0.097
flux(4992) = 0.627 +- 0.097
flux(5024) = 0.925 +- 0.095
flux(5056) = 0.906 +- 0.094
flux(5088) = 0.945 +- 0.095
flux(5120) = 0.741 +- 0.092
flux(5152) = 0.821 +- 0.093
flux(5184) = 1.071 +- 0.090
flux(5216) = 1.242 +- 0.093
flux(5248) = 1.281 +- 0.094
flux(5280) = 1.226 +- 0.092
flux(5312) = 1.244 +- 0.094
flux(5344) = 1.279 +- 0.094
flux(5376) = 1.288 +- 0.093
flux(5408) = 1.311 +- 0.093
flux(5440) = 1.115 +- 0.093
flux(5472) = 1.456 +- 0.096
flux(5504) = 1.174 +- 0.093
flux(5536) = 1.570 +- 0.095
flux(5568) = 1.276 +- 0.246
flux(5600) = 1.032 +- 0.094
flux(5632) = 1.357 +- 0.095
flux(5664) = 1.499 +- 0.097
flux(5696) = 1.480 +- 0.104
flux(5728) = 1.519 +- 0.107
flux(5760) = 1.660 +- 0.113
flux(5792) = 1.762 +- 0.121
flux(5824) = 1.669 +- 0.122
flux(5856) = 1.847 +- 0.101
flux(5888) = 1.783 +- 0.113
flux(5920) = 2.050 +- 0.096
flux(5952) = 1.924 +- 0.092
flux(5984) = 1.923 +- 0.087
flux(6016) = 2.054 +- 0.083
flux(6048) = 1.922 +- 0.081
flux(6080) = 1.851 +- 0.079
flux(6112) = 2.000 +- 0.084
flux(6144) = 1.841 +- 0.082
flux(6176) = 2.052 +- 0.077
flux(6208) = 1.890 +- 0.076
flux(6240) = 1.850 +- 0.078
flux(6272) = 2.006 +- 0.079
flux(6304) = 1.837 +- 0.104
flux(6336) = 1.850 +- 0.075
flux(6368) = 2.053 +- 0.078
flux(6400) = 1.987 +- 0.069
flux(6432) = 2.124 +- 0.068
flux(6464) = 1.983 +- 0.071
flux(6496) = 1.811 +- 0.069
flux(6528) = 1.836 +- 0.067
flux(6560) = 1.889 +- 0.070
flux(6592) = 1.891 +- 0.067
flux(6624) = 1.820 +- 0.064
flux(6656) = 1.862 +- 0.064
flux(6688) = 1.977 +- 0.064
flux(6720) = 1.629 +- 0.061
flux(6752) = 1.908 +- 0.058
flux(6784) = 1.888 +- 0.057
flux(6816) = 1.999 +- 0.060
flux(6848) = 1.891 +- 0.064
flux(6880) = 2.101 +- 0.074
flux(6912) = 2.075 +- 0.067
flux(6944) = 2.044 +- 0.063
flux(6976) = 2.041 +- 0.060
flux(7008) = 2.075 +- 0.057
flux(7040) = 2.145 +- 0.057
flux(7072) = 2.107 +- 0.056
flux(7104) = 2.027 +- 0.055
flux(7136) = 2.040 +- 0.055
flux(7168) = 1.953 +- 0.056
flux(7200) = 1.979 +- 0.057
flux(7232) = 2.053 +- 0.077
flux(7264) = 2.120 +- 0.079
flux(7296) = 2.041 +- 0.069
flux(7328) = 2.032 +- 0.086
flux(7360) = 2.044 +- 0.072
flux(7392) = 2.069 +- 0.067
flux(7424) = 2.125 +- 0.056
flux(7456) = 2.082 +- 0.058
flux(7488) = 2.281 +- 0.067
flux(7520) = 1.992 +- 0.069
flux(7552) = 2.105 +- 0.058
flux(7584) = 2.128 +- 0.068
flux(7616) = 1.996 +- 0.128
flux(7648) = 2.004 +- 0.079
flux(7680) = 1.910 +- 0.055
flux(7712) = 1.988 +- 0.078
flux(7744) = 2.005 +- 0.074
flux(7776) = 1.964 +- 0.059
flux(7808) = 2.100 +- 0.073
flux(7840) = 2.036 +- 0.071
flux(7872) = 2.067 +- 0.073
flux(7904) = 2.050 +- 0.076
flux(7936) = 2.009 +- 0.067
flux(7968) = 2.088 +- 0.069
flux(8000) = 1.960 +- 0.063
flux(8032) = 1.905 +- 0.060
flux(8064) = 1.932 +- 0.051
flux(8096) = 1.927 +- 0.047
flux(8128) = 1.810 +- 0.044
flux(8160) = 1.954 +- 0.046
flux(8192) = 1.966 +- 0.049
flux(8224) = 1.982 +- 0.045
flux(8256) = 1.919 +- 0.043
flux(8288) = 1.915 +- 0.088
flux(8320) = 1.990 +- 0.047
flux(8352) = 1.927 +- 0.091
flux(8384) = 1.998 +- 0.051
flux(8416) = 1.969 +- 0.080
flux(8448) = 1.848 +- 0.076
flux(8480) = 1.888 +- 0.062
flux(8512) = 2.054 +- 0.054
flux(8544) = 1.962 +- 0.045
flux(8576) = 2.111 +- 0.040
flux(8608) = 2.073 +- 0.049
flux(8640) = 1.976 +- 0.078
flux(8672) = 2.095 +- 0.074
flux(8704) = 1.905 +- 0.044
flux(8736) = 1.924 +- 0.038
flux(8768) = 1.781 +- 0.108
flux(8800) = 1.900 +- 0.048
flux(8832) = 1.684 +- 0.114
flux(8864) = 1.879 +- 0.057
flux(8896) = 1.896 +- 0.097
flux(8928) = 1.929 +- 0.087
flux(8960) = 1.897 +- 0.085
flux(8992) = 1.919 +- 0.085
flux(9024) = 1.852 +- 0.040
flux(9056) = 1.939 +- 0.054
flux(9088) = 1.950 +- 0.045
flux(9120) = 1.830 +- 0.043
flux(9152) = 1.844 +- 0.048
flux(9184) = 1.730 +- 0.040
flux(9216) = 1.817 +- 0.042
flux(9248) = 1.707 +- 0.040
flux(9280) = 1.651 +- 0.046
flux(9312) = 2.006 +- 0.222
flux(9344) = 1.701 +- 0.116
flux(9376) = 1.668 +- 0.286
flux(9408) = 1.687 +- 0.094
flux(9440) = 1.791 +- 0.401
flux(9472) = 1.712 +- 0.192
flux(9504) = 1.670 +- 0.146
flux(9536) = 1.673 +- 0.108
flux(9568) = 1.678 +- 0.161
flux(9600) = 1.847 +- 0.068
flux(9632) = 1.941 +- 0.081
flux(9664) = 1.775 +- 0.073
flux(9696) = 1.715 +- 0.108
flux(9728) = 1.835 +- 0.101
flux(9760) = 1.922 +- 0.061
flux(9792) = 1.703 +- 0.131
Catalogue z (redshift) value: 0.30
